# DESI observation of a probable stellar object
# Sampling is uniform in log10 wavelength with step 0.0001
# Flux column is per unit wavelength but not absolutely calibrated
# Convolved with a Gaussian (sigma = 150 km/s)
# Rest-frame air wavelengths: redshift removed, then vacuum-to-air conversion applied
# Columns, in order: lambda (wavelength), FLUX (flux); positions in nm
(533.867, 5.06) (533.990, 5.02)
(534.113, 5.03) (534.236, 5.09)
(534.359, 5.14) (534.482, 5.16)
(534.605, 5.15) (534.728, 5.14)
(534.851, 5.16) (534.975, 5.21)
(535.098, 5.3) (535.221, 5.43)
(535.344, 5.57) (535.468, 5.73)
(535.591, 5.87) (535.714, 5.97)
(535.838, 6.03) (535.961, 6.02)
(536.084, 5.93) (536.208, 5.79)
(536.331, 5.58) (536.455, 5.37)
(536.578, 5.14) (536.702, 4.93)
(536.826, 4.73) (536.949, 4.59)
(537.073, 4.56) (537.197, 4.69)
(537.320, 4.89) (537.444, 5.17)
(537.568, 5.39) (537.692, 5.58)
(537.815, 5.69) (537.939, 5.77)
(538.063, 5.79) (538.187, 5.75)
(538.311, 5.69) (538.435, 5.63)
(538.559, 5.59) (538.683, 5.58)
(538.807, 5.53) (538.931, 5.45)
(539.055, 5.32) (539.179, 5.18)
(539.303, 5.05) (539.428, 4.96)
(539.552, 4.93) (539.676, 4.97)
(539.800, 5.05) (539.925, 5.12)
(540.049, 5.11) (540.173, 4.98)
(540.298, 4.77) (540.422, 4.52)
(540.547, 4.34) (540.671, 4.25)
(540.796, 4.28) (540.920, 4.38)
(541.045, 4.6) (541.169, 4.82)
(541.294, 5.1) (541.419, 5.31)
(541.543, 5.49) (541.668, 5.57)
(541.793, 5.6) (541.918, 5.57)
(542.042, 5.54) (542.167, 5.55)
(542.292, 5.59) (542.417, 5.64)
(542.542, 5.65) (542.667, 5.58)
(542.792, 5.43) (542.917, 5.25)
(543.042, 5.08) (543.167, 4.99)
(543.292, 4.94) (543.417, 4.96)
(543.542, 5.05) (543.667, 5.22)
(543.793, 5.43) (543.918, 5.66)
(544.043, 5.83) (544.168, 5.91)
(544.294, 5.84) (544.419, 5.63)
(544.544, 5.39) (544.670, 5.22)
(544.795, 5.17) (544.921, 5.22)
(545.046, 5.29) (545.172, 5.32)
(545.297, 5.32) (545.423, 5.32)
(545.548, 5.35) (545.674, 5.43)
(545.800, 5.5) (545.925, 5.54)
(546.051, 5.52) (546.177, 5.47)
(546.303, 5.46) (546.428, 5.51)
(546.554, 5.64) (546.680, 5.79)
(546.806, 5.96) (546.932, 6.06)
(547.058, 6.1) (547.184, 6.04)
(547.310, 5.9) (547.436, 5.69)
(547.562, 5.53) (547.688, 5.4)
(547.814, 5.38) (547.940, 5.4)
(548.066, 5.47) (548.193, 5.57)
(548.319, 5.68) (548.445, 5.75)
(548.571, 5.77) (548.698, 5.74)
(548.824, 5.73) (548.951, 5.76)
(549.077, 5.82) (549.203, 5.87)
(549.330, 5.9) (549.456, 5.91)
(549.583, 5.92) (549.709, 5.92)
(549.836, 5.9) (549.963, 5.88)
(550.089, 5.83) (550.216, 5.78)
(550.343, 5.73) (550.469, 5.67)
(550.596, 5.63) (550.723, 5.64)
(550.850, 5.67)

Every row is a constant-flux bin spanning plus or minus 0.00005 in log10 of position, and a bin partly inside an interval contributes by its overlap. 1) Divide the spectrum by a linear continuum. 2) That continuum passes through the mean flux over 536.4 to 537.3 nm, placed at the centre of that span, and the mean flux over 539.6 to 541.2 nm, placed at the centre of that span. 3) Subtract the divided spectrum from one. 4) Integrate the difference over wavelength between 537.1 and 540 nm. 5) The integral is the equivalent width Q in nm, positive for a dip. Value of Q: -0.33 nm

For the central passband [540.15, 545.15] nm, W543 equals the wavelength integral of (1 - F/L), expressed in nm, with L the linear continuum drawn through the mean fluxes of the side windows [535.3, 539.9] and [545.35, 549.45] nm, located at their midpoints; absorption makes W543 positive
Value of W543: 0.28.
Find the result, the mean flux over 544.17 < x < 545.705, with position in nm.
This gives 5.39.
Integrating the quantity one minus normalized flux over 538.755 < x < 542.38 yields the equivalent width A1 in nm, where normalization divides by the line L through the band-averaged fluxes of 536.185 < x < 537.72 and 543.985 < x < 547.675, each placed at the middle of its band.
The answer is 0.15 nm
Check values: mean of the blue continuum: 5.08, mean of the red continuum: 5.58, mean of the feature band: 5.07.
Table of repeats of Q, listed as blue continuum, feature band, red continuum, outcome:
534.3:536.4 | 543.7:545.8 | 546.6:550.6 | 0.09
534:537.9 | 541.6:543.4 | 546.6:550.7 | 0.04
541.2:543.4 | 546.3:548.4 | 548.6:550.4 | 0.00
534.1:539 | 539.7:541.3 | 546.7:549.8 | 0.24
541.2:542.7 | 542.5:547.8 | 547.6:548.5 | 0.02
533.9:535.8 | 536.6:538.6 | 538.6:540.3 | -0.02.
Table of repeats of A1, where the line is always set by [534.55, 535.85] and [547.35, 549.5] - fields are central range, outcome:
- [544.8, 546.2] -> 0.06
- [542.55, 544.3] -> 0.07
